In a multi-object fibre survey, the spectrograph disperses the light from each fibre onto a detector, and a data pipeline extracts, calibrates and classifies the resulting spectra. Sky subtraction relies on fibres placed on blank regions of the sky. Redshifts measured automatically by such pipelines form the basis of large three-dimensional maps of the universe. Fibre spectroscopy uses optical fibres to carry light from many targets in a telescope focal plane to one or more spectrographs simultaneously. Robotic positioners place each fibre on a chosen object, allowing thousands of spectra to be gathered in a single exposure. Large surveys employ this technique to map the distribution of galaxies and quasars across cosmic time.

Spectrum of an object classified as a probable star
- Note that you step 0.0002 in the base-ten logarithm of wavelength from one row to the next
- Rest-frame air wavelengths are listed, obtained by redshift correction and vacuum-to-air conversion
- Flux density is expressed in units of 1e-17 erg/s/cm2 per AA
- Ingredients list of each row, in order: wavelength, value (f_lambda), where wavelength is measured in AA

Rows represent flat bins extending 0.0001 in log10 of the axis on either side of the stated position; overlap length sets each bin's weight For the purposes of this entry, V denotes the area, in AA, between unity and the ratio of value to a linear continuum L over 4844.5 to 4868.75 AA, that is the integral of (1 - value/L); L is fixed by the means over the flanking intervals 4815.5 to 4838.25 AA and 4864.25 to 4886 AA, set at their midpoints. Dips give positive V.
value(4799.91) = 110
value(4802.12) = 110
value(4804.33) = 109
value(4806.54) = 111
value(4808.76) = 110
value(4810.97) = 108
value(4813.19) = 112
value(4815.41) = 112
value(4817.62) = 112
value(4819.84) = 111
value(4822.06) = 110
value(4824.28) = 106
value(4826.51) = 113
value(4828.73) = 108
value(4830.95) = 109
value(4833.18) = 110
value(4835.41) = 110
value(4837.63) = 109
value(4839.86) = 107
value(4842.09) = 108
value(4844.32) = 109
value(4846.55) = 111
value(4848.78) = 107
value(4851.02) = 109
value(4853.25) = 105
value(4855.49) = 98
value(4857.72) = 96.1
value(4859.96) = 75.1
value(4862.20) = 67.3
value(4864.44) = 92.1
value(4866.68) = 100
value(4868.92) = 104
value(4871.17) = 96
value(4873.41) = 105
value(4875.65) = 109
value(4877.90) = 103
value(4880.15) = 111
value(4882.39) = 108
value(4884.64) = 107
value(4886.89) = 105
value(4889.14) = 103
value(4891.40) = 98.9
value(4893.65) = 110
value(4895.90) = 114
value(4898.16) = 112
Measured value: 2.2 AA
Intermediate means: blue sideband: 110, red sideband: 104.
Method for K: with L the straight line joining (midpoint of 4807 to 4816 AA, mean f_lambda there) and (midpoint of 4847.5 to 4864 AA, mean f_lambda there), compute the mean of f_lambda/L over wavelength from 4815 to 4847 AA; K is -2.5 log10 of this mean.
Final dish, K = -0.07 mag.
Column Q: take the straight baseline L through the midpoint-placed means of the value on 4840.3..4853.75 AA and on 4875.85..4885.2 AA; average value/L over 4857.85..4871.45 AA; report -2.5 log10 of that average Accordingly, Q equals 0.21 mag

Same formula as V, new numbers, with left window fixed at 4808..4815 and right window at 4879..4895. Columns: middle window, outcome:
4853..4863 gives 1.9 AA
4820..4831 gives 0.0 AA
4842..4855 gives 0.1 AA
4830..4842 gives 0.0 AA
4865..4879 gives 0.6 AA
